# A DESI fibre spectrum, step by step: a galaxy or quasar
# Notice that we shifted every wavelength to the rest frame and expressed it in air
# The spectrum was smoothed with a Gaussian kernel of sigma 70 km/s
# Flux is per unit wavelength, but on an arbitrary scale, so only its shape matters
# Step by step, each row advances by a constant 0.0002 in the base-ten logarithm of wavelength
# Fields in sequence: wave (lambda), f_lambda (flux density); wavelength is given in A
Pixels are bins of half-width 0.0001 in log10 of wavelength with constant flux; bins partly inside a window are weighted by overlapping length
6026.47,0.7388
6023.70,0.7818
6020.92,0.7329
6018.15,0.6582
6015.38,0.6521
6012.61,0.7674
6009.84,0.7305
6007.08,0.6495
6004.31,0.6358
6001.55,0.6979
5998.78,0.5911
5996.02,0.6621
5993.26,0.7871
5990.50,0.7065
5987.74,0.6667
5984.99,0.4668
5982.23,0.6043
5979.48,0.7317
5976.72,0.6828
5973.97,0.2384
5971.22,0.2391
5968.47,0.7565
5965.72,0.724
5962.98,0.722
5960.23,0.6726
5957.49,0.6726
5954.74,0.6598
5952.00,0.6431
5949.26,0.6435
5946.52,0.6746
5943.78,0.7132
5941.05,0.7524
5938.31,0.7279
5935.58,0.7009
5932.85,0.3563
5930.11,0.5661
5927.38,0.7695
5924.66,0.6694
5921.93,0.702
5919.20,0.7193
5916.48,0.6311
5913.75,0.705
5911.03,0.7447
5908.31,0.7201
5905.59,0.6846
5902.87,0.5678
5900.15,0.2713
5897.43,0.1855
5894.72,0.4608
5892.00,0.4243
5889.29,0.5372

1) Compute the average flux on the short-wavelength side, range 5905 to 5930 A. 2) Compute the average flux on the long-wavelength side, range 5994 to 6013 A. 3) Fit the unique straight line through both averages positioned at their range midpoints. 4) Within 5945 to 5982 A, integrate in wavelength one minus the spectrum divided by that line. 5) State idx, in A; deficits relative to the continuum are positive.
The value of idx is 3.59 A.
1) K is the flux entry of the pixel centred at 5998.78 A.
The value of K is 0.5911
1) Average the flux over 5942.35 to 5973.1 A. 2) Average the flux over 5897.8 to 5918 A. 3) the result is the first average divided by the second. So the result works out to 1.1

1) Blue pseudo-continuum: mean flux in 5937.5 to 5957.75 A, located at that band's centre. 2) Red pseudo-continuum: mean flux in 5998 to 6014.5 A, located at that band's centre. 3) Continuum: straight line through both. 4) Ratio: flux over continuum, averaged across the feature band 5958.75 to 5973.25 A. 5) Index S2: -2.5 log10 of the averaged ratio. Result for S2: 0.132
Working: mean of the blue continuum 0.685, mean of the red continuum 0.681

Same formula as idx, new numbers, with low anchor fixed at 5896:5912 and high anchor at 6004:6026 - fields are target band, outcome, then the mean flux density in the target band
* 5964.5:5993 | 2.6 A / 0.589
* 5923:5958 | -4.5 A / 0.658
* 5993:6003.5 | 0.1 A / 0.671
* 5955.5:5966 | -1.3 A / 0.693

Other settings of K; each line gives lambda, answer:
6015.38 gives 0.6521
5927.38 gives 0.7695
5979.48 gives 0.7317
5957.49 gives 0.6726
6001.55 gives 0.6979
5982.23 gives 0.6043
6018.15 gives 0.6582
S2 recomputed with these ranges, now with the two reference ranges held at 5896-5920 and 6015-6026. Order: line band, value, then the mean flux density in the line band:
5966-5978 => 0.29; 0.5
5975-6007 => 0.04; 0.653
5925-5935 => 0.03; 0.586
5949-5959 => -0.04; 0.656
